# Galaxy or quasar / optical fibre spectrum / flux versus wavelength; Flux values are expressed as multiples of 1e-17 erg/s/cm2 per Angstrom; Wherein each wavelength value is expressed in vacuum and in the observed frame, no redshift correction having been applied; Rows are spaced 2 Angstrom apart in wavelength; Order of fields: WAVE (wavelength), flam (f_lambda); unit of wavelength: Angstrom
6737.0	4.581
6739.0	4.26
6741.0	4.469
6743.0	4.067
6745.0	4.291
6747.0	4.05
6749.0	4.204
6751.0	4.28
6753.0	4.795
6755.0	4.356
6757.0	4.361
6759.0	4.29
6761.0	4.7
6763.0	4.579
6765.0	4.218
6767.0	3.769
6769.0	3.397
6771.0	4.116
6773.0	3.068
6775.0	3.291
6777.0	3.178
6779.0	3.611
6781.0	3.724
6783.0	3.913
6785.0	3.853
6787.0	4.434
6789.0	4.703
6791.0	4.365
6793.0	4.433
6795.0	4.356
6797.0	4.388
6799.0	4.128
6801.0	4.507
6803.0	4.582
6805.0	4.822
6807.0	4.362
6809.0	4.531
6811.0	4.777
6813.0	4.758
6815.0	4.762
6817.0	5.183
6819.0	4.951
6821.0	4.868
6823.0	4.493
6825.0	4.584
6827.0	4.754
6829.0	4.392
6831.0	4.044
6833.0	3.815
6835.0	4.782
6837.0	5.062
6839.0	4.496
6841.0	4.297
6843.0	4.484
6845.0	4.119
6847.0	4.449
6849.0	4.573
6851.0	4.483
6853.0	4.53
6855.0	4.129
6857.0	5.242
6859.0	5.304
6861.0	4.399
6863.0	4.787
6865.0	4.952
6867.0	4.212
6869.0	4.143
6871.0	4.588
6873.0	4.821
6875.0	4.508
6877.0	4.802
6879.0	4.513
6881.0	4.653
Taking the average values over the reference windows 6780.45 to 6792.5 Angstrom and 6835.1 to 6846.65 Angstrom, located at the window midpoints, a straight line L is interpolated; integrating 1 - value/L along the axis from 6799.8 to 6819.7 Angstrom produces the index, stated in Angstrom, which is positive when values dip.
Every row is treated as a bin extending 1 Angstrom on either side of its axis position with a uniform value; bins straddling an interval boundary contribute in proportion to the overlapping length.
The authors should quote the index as -1.8 Angstrom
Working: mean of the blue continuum 4.19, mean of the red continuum 4.51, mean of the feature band 4.71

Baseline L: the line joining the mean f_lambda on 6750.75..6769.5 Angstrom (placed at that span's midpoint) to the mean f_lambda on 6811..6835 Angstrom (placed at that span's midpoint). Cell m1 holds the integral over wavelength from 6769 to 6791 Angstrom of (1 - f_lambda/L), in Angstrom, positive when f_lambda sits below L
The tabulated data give 3.0 Angstrom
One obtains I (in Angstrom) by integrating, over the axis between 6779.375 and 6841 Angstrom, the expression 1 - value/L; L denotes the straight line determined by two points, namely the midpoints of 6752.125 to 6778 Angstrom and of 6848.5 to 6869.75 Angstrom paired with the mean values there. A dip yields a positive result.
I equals -2.59 Angstrom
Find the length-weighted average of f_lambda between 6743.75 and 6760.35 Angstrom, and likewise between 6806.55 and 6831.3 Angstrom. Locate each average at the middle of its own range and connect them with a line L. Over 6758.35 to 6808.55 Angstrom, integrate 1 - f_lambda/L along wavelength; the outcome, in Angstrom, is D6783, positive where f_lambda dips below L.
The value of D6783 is 4.2 Angstrom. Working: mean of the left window 4.33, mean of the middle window 4.11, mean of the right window 4.67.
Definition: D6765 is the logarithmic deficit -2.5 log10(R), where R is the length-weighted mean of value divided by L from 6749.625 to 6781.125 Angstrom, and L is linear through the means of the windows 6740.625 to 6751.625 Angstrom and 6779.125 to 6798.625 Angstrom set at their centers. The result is 0.058 mag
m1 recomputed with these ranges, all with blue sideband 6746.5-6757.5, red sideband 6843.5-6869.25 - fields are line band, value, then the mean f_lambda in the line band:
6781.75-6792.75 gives 0.4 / 4.25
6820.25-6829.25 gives -0.2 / 4.63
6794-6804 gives 0.1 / 4.39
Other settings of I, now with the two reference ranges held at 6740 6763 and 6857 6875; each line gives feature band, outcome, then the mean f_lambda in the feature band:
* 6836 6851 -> 0.4 Angstrom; 4.5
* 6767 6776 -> 1.9 Angstrom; 3.5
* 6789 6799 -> 0.2 Angstrom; 4.39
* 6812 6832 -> -0.5 Angstrom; 4.68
